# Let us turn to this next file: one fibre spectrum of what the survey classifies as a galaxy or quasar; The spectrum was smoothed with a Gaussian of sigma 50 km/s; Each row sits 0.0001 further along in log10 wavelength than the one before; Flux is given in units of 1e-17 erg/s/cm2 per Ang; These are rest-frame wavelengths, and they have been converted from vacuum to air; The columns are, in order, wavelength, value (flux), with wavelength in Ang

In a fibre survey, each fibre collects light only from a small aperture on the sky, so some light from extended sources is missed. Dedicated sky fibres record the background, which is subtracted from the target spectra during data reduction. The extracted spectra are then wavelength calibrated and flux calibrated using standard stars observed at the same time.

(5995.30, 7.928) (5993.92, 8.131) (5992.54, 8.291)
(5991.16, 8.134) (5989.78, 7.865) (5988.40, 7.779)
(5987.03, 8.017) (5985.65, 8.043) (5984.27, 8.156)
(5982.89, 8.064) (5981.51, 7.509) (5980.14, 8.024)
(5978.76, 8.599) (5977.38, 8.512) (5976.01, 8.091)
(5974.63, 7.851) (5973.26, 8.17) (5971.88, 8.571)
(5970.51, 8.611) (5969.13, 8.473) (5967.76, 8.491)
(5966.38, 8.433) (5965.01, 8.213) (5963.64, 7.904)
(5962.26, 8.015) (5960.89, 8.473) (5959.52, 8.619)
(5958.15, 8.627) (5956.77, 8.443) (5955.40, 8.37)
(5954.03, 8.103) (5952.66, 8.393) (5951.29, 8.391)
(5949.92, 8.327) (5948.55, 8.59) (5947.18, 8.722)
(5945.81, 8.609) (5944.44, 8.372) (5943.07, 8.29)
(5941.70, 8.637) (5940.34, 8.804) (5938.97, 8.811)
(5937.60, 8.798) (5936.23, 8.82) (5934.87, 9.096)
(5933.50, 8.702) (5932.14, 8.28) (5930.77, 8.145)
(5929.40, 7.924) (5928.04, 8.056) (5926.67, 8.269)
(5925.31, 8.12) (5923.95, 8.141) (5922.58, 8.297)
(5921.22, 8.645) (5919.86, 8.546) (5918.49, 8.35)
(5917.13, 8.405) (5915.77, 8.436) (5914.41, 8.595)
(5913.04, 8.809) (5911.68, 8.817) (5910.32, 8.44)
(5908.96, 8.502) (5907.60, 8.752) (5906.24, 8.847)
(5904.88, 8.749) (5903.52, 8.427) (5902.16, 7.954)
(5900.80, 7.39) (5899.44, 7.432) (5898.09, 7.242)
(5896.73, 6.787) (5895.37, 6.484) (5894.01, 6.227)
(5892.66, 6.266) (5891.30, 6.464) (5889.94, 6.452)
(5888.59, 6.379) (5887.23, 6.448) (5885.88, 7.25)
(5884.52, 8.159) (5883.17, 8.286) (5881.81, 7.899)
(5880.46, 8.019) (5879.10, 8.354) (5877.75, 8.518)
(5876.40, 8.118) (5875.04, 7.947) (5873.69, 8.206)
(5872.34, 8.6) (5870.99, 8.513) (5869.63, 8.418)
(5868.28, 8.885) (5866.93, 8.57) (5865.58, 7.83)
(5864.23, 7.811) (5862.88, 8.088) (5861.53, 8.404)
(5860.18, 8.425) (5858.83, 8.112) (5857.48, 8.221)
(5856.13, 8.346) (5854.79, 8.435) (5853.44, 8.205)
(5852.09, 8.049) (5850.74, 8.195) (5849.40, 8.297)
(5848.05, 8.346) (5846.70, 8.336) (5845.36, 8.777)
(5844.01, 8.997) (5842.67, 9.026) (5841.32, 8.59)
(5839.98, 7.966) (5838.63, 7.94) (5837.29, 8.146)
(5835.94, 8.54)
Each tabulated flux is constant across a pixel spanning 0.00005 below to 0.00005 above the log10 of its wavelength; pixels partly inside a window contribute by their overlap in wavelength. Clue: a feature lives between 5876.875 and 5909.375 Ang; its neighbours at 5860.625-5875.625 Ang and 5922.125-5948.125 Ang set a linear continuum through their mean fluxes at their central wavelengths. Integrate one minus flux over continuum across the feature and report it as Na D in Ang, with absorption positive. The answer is 3.17 Ang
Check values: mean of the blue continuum 8.3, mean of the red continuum 8.47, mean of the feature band 7.55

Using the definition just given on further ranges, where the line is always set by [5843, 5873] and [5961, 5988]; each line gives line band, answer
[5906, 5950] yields -1.3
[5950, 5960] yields -0.2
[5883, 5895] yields 2.2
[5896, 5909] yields 0.5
